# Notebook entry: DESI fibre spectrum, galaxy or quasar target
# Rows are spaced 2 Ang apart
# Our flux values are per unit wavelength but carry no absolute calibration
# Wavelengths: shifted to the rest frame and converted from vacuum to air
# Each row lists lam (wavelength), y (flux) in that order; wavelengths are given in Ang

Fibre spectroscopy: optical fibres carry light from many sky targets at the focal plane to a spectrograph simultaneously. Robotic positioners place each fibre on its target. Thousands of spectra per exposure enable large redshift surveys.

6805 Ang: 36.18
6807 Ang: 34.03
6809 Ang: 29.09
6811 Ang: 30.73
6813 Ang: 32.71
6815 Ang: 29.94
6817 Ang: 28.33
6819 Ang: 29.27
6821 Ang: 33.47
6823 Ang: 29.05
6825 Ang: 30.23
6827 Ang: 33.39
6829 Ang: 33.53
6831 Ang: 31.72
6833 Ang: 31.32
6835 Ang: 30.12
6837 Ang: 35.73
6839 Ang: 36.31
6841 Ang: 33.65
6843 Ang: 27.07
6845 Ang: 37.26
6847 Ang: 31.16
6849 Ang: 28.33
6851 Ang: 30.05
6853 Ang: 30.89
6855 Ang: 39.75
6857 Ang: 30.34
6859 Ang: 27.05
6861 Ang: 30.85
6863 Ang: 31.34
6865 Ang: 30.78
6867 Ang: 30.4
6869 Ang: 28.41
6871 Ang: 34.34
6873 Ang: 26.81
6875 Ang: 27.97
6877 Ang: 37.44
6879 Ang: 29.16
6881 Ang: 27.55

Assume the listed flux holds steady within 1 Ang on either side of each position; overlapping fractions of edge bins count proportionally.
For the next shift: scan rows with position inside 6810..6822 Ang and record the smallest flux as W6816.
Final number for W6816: 28.33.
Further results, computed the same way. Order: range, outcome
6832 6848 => 27.07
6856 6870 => 27.05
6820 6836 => 29.05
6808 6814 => 29.09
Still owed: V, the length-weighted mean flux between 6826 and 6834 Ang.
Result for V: 32.5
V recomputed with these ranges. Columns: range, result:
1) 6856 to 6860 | 28.7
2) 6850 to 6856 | 33.6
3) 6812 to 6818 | 30.3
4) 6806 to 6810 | 31.6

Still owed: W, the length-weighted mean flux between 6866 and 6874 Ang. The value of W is 30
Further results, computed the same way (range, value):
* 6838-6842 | 35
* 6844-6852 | 31.7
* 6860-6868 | 30.8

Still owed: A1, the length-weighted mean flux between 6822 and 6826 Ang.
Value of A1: 29.6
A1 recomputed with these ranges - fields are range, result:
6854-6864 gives 31.9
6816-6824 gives 30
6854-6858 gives 35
